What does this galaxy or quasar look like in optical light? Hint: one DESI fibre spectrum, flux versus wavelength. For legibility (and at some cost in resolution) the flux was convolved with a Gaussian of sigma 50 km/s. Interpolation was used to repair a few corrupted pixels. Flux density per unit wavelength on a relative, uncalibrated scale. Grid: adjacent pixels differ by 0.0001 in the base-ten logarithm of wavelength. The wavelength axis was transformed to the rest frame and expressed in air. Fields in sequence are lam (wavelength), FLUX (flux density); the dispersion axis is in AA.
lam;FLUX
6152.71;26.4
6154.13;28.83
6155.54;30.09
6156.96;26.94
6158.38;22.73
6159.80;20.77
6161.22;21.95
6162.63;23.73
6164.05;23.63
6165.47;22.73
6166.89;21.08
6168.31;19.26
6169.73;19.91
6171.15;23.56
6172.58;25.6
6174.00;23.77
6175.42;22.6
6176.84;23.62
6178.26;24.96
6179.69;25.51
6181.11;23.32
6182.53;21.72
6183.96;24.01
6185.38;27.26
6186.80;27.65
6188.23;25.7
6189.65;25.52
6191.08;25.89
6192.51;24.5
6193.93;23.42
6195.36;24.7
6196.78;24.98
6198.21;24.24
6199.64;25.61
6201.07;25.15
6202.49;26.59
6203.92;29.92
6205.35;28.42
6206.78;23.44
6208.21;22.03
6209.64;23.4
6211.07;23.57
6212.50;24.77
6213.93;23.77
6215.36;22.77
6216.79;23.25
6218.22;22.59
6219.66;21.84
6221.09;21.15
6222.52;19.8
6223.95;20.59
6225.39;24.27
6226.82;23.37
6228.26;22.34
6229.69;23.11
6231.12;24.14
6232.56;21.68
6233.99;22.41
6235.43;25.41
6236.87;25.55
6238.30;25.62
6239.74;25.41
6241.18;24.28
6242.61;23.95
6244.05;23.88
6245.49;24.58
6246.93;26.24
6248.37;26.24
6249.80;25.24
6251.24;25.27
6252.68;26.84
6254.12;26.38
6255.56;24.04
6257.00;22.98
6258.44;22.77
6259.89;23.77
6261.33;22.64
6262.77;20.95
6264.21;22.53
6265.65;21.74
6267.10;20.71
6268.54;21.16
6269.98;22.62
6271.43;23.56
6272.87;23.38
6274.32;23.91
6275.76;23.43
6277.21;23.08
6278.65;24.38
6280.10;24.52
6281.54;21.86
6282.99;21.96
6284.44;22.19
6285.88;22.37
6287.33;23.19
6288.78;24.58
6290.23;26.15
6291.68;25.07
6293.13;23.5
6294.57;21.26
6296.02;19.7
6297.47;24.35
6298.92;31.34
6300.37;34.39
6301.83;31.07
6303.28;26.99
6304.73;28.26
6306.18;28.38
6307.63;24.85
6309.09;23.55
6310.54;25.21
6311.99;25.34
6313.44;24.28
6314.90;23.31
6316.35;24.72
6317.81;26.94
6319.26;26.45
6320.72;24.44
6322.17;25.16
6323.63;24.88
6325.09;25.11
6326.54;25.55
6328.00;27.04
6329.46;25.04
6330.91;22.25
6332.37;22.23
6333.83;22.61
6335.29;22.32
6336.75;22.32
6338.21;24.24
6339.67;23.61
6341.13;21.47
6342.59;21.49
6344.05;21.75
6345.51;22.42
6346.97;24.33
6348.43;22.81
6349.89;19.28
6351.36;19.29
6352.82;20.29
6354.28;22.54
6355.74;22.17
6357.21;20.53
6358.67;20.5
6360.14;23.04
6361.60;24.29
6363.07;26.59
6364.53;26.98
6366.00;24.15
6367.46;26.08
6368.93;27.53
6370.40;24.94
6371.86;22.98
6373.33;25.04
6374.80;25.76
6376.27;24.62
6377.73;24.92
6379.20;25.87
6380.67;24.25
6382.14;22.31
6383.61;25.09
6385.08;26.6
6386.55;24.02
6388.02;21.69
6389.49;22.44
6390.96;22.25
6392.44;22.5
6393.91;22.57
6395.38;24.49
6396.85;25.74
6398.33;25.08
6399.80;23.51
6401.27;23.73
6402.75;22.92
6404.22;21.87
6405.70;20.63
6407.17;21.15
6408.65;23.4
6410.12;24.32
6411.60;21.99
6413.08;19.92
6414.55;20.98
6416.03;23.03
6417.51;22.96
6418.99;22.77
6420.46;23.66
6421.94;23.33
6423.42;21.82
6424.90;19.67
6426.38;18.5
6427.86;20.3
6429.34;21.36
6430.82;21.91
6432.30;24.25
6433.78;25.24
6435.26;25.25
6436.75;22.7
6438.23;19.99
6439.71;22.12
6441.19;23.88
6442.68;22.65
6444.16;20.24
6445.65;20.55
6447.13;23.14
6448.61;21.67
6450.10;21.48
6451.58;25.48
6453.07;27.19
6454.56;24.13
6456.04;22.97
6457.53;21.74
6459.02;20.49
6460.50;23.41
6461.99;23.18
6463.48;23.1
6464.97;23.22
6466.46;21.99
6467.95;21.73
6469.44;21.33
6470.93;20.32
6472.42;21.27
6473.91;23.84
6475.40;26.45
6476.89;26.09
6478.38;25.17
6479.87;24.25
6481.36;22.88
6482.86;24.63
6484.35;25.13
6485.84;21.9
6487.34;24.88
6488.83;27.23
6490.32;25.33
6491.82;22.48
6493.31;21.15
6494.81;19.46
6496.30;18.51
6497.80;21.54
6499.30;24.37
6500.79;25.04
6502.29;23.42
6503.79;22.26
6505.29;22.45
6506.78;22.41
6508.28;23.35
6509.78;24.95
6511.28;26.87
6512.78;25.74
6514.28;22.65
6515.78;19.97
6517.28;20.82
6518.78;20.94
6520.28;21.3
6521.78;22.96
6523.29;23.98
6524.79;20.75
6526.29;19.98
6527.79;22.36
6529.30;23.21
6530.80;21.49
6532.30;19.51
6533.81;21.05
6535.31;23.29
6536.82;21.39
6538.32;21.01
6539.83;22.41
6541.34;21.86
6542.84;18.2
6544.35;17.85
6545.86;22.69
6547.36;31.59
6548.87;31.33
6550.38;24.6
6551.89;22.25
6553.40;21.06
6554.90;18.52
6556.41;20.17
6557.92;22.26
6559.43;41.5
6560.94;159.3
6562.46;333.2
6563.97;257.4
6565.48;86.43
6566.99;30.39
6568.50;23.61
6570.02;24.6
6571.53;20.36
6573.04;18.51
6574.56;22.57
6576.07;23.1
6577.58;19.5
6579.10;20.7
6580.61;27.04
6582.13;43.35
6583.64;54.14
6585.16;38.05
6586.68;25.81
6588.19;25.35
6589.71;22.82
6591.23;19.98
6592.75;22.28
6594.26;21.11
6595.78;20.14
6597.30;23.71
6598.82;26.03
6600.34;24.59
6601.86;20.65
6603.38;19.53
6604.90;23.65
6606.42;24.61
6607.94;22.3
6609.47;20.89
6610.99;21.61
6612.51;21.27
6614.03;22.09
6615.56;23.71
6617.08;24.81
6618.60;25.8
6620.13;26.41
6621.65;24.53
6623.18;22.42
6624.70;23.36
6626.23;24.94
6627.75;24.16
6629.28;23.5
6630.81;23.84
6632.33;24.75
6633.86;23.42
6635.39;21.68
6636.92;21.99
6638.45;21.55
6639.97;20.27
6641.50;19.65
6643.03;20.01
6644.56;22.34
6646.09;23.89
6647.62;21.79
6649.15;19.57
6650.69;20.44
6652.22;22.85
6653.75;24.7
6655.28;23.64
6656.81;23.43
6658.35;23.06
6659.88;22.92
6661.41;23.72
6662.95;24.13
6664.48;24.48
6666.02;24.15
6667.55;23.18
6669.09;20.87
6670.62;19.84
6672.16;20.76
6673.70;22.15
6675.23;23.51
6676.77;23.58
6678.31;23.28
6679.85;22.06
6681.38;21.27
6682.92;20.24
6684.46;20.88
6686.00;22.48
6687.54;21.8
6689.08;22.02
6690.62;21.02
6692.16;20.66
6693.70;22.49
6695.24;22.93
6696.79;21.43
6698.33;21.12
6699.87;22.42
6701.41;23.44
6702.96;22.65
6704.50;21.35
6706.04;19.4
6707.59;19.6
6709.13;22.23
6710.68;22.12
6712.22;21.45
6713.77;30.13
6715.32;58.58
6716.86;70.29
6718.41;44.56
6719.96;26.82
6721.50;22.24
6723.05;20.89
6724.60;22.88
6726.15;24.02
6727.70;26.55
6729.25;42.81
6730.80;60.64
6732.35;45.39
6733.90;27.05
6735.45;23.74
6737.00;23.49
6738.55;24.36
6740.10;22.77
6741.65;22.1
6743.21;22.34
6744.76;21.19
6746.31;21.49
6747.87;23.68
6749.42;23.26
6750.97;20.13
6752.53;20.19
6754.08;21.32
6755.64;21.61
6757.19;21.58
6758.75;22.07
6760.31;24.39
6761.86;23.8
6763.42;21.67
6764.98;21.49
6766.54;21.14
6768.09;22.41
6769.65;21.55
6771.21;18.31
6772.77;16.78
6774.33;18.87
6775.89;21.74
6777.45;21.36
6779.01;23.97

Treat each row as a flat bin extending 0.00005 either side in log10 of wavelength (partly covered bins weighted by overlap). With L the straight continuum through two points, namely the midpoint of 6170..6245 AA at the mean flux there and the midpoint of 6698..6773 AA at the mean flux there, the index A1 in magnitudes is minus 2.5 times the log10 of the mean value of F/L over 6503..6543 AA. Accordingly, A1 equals 0.15 mag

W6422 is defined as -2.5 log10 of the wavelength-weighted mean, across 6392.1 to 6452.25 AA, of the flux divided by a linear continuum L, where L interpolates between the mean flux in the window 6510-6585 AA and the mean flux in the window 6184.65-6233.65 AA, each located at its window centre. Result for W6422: 0.43 mag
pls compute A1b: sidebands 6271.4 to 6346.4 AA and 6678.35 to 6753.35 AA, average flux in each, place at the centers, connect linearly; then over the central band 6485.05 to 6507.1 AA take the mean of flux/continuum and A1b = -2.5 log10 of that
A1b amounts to 0.11 mag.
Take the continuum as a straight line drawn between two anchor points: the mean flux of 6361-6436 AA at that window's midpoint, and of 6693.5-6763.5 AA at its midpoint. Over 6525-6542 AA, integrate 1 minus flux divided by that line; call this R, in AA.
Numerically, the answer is 2.2 AA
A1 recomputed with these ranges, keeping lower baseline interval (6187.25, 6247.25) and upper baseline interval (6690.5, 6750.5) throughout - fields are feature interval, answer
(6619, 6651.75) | 0.19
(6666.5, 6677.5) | 0.23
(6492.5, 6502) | 0.20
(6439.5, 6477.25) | 0.13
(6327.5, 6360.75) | 0.13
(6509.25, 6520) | 0.14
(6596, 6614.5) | 0.19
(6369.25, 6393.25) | 0.05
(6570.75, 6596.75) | 0.02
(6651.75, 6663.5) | 0.16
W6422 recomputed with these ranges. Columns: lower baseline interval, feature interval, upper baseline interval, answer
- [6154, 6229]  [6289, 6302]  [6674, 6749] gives -0.07 mag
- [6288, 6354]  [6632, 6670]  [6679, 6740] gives 0.20 mag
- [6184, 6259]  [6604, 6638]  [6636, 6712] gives -0.05 mag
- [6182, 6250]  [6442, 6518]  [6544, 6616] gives 0.48 mag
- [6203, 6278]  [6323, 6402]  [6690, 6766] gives 0.03 mag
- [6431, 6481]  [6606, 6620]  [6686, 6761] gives 0.09 mag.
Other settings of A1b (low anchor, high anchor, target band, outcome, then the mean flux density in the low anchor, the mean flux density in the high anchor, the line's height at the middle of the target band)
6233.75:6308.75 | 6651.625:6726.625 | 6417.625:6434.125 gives 0.12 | 24.4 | 24.7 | 24.5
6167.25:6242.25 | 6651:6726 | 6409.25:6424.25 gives 0.08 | 24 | 24.7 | 24.3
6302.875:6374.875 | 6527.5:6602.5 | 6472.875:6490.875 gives 0.34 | 24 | 39.4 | 33.7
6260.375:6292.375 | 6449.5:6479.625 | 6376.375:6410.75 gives -0.02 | 23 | 23.3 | 23.2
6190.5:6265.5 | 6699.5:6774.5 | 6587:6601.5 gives 0.12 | 24.1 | 26.3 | 25.6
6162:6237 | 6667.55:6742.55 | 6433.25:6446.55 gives 0.12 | 23.8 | 26.4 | 25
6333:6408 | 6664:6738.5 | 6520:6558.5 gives 0.13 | 23.3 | 26.5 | 24.9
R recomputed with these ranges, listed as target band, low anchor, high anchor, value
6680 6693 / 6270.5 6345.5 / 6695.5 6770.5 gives 2.43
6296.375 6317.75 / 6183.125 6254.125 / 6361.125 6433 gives -2.52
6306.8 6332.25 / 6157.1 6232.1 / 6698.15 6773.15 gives -0.58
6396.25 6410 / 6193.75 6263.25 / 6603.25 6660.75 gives 0.23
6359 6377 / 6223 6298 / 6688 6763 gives -0.62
